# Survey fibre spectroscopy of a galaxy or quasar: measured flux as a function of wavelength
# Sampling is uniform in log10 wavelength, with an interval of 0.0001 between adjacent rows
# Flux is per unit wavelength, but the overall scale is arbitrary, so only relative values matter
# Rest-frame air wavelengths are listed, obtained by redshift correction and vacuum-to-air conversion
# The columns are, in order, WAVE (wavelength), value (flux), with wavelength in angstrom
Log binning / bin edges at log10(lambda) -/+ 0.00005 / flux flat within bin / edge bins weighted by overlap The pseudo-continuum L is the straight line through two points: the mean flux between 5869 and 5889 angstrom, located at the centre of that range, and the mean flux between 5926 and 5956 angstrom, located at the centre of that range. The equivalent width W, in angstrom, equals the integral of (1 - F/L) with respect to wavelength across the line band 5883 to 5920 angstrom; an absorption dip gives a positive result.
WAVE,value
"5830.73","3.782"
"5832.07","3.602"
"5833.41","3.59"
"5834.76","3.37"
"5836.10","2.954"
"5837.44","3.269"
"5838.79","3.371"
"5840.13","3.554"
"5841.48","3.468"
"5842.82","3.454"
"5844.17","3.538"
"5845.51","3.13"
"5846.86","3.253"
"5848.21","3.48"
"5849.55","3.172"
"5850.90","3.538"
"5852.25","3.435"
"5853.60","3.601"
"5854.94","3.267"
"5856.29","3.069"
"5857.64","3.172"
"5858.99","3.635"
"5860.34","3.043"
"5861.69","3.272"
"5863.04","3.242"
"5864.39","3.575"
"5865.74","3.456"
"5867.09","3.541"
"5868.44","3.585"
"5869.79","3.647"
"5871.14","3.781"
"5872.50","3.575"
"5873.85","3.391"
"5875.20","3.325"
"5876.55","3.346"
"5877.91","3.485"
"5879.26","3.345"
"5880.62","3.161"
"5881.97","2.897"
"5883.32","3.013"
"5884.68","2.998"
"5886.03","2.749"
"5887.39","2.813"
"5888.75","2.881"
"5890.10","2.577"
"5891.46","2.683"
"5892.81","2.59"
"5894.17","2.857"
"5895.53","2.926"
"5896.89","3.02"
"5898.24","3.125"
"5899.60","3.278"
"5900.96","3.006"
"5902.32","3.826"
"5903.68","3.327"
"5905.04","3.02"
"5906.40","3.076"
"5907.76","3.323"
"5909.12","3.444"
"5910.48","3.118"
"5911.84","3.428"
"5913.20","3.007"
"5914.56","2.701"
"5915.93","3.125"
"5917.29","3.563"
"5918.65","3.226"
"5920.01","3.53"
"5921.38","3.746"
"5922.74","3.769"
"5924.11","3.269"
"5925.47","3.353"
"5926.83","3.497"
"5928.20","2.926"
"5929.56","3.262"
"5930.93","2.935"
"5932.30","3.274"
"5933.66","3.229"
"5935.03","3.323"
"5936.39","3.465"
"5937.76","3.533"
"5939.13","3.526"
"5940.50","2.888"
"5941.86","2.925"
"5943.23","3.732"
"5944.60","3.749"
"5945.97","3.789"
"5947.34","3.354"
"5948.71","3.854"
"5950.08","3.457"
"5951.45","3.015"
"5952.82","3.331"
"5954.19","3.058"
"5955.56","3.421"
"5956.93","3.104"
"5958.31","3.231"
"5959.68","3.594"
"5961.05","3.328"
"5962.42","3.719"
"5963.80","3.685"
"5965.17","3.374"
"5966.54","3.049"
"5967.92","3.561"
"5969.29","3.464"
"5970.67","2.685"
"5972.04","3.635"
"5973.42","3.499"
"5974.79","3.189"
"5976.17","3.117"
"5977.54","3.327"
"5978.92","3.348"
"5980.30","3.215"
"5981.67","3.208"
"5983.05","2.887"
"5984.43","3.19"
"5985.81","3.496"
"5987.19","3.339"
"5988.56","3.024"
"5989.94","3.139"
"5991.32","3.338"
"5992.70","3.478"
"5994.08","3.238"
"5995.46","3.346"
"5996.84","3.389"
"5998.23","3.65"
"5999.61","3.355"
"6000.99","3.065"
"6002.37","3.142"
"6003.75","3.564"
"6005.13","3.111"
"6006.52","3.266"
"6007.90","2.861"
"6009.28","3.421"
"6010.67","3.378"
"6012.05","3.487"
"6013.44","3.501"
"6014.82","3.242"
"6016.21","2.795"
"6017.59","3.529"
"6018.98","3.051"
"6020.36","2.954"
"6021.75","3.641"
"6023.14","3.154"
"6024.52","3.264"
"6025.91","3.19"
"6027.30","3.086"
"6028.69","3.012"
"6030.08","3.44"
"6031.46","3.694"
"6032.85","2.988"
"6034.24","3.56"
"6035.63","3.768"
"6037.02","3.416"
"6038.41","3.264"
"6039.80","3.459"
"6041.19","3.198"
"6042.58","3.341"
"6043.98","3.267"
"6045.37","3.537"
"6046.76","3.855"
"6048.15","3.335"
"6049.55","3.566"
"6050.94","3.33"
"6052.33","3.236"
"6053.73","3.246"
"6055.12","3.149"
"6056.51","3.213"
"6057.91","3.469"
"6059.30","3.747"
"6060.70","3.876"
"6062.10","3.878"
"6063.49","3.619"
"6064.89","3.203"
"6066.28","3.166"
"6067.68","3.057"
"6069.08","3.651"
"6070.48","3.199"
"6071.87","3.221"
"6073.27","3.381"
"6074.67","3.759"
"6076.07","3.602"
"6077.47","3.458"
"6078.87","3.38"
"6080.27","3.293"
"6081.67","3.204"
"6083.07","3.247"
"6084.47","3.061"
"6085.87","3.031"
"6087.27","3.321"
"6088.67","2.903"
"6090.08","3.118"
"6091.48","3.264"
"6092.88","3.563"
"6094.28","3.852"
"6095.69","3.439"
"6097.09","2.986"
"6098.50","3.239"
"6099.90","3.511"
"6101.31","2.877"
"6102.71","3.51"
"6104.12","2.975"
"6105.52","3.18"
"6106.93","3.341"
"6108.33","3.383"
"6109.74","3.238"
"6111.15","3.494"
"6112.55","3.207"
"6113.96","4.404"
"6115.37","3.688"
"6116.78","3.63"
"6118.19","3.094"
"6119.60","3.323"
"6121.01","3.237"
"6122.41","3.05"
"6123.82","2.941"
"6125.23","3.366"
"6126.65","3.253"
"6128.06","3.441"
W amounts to 2.3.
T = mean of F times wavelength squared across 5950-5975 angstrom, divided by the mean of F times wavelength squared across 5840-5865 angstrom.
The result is 1.03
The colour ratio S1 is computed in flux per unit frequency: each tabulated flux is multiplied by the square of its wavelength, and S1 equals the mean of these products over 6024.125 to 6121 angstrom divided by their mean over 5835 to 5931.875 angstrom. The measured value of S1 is 1.10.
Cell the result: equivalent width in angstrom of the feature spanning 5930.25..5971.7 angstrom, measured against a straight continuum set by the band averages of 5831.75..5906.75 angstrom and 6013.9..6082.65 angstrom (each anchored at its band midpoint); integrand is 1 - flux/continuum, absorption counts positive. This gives -0.6 angstrom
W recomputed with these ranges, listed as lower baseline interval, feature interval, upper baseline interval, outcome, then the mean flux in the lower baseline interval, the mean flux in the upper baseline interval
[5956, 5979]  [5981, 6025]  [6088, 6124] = 1.02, 3.35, 3.33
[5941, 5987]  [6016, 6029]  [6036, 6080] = 0.80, 3.35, 3.42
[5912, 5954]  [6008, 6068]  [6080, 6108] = -1.45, 3.34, 3.25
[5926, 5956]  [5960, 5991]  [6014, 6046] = 0.25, 3.34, 3.3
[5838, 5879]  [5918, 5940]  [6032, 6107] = 0.20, 3.41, 3.36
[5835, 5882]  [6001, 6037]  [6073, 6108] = 0.45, 3.38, 3.3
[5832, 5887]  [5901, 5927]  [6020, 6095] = 0.21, 3.34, 3.37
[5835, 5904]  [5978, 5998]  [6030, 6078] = 0.58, 3.25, 3.43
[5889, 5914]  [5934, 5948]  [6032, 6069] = -1.10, 3.09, 3.42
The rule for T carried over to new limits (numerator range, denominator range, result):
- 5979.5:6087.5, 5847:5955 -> 1.06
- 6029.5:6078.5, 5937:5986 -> 1.06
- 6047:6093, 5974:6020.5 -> 1.06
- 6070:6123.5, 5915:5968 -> 1.04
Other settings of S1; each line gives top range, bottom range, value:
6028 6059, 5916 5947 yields 1.04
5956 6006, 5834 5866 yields 1.03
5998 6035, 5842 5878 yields 1.01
